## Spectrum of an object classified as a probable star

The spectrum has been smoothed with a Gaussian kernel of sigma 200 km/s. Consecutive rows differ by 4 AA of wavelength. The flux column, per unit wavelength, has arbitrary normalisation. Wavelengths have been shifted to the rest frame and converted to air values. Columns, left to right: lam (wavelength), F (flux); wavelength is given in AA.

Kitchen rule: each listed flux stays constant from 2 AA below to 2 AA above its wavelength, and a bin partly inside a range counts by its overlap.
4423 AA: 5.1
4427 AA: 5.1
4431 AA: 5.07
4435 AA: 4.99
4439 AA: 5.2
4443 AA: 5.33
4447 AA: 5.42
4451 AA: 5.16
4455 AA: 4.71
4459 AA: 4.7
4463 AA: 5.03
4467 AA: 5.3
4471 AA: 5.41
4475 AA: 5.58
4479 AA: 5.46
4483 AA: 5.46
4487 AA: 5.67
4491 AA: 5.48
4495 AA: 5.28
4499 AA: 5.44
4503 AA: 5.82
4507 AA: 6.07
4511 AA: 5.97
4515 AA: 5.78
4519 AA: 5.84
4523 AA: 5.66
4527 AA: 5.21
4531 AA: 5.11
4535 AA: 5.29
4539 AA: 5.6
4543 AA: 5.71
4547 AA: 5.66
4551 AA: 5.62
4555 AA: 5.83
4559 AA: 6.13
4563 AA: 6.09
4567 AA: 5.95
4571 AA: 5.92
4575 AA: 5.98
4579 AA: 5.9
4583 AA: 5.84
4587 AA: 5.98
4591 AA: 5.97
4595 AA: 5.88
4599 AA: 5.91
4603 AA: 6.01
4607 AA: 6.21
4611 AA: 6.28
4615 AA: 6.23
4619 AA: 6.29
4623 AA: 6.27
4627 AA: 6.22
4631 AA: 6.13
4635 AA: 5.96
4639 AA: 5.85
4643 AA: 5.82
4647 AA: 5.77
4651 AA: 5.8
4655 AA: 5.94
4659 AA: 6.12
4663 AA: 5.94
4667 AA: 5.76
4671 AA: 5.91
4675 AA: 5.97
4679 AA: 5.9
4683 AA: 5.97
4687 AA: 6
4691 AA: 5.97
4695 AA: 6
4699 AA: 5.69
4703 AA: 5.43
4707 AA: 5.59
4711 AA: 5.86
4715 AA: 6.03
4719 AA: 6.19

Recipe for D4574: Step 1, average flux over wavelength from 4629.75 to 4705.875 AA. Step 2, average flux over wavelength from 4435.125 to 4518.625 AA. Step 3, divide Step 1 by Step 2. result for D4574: 1.1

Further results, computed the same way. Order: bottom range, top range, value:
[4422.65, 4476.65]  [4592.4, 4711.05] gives 1.16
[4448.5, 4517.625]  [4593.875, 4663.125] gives 1.11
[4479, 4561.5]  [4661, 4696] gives 1.05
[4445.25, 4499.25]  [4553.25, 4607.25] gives 1.13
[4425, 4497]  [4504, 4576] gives 1.10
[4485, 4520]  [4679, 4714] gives 1.02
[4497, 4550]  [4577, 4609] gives 1.06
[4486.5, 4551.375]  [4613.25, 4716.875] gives 1.06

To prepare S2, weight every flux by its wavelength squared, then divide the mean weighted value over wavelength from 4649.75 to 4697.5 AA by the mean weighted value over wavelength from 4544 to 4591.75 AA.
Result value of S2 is 1.1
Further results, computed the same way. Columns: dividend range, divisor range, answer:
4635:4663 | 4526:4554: 1.13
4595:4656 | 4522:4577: 1.10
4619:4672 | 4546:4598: 1.04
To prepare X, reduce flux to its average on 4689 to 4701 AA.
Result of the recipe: 5.89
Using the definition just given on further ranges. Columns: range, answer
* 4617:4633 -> 6.23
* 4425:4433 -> 5.08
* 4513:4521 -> 5.81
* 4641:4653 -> 5.8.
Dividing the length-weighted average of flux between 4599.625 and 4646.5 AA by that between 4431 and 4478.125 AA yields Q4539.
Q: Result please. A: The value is 1.18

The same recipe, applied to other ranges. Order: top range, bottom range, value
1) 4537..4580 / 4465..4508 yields 1.06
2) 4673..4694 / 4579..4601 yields 1.01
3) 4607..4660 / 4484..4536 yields 1.08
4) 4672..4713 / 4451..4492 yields 1.11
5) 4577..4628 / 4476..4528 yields 1.08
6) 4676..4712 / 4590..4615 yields 0.96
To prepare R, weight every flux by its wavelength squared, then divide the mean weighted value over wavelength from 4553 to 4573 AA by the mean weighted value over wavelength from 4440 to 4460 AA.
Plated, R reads 1.24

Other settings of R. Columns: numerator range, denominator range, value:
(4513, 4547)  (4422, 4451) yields 1.11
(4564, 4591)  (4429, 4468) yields 1.24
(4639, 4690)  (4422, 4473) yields 1.27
